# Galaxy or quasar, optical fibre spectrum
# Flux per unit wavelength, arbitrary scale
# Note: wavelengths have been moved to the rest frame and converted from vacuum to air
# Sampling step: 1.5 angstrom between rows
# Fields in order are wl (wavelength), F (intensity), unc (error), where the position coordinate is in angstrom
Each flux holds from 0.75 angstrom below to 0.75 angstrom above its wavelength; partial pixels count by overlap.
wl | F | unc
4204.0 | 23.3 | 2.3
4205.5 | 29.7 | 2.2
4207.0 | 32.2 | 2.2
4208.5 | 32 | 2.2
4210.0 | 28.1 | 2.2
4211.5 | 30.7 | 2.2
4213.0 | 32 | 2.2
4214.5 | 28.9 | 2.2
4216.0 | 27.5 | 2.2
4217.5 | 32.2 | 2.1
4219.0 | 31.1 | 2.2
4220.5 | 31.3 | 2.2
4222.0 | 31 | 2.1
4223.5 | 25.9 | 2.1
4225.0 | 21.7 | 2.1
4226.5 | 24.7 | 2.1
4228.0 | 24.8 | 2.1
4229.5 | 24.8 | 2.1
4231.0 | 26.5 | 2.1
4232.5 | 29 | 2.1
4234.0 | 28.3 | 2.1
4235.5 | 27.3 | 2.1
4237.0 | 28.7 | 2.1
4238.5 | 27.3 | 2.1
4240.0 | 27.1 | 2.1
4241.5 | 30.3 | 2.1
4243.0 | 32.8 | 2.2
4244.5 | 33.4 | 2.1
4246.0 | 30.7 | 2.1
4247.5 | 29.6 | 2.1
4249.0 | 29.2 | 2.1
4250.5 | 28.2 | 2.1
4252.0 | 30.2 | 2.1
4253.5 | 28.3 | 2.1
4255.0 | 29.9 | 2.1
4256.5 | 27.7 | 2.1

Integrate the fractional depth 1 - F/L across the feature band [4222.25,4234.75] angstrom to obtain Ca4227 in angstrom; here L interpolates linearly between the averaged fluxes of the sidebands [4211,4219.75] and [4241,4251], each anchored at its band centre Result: 1.9 angstrom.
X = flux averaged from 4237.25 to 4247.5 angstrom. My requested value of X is 30.1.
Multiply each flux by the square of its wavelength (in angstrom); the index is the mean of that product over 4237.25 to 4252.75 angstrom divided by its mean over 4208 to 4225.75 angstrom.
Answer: 1.03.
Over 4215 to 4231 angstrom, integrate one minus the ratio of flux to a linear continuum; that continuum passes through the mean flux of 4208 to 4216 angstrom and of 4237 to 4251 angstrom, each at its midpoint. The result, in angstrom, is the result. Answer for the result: 1.3 angstrom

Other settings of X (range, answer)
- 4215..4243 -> 27.9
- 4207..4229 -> 28.8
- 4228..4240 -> 27.2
